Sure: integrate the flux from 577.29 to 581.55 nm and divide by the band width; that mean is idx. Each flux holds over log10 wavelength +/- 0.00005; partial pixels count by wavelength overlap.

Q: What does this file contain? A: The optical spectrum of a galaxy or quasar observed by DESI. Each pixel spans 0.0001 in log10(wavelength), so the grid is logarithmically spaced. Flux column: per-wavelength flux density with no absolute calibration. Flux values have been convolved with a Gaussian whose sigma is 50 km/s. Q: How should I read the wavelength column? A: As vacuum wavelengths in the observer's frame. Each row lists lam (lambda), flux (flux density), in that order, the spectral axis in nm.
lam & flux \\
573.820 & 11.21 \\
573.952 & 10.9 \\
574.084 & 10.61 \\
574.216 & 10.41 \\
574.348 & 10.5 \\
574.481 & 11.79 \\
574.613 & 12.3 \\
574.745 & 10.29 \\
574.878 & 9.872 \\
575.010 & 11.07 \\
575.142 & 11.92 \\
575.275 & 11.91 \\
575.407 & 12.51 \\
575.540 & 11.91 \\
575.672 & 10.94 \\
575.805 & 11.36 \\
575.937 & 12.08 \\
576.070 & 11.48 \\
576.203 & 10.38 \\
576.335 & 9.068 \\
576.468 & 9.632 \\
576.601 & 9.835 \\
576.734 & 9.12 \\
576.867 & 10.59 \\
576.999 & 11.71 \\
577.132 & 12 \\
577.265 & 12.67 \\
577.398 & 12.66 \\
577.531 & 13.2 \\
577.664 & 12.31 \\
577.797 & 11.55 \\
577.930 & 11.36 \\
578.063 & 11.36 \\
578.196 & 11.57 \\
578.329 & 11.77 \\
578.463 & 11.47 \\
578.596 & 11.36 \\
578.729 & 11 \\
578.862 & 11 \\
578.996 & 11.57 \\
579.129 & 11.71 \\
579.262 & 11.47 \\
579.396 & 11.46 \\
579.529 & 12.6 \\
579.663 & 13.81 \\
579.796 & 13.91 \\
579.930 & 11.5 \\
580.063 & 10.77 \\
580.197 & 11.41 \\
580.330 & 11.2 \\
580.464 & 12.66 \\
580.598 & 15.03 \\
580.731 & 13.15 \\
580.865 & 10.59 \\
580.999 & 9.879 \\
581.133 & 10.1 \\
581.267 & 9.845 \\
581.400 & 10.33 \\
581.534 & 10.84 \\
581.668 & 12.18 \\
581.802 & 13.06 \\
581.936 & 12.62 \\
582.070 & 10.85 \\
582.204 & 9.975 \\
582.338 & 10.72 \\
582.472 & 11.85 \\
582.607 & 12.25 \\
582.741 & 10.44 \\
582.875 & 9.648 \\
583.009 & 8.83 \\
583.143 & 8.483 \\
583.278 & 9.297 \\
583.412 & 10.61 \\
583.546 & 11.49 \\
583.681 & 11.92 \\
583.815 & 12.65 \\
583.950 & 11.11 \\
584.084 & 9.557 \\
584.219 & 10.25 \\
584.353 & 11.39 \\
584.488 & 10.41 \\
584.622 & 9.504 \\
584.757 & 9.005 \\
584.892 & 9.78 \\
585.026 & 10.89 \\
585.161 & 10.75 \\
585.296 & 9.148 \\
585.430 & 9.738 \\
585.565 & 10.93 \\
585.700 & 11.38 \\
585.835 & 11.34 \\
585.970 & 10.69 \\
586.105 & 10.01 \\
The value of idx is 11.7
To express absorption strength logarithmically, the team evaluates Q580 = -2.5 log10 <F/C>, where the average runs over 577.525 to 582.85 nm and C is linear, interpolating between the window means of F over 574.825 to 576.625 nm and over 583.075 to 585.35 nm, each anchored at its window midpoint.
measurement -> -0.09 mag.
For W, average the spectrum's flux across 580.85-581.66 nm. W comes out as 10.4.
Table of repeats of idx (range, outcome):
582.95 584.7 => 10.4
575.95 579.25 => 11.3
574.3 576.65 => 11.1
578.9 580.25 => 12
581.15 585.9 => 10.7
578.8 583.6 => 11.3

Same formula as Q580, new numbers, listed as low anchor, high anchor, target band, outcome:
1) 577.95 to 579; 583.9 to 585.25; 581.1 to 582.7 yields -0.05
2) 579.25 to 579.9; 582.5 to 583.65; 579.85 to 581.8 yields 0.03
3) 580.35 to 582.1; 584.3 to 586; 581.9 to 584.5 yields 0.03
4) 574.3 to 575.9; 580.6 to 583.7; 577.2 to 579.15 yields -0.06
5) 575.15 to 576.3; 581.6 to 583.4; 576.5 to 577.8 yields -0.01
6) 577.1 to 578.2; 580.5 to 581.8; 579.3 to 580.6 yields -0.05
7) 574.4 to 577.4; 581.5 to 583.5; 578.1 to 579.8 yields -0.08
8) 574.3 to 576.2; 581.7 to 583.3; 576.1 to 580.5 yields -0.04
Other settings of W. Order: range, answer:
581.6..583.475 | 10.8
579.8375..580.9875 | 12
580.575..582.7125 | 11.4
